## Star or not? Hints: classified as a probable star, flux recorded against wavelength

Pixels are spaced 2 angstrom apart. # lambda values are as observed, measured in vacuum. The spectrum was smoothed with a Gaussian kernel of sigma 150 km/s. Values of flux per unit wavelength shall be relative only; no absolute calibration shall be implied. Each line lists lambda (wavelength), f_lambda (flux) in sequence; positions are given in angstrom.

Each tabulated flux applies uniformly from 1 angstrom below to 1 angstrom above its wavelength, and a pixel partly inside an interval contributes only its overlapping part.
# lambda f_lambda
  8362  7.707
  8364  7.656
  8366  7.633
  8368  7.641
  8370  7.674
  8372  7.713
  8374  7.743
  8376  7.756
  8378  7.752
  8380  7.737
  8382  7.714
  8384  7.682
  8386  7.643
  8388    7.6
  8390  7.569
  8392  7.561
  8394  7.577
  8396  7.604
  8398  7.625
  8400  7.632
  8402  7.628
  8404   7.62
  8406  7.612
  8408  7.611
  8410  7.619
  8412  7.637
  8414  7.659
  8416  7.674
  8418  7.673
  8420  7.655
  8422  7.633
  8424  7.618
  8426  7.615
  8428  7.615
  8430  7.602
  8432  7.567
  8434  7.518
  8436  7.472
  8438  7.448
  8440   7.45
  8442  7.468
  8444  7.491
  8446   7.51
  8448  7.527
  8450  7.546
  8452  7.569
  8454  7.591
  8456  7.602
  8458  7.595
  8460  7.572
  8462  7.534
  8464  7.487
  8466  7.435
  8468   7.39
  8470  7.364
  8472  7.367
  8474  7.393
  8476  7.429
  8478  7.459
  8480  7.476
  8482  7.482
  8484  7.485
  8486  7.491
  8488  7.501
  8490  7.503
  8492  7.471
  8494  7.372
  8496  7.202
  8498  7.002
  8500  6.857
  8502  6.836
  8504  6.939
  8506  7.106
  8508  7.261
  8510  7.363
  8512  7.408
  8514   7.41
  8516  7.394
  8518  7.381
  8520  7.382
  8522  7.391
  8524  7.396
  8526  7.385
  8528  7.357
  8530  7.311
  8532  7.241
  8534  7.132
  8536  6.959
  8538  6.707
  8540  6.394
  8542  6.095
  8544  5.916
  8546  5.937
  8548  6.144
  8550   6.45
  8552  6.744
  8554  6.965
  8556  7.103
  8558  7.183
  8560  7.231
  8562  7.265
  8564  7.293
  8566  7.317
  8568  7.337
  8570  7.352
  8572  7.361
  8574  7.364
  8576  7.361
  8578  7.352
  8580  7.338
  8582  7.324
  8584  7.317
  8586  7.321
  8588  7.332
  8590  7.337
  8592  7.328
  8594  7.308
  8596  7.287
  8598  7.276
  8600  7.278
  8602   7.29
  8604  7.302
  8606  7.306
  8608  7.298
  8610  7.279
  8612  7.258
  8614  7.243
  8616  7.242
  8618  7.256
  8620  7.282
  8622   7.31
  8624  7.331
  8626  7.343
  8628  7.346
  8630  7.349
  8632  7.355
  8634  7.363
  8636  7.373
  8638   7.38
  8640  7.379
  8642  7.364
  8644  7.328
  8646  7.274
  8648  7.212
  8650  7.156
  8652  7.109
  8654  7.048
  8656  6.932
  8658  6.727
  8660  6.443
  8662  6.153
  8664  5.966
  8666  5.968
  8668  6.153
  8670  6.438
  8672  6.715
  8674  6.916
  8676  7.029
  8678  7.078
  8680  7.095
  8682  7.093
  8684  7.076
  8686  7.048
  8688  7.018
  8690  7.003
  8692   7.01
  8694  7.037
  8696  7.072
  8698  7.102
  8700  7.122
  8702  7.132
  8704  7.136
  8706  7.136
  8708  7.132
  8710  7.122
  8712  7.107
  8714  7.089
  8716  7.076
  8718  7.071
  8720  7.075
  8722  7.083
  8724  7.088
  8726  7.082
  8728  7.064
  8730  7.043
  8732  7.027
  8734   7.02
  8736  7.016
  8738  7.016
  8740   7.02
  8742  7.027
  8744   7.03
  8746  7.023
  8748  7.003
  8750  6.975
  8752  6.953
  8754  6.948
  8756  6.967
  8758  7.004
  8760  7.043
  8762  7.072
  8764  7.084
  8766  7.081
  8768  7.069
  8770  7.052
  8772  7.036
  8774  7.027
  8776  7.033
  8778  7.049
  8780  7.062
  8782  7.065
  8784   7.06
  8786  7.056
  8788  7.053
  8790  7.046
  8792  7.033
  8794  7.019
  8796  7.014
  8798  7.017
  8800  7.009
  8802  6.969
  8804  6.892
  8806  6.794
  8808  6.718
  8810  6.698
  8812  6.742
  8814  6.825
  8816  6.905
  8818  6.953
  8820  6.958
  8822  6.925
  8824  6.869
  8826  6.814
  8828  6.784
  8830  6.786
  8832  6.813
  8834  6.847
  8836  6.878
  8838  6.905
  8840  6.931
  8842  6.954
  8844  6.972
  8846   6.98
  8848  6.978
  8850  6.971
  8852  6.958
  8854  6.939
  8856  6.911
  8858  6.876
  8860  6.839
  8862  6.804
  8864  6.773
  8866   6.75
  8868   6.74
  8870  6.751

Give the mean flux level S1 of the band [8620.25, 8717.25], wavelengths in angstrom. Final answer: 7.03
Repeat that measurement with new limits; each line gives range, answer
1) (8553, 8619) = 7.28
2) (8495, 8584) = 7.08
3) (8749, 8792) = 7.03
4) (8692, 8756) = 7.06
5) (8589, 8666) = 7.16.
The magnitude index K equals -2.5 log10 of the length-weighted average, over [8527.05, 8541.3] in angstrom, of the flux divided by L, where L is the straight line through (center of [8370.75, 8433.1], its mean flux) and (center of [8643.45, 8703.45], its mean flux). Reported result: 0.04 mag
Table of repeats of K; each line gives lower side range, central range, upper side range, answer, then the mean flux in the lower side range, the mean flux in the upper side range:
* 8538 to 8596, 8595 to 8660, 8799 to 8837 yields -0.04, 7.03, 6.85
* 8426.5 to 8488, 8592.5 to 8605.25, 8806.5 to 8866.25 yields 0.00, 7.5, 6.87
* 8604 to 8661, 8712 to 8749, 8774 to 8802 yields 0.01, 7.23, 7.04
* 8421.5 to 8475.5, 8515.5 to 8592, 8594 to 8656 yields 0.04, 7.52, 7.28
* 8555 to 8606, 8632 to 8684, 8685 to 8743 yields 0.04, 7.3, 7.07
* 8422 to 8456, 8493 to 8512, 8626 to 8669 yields 0.04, 7.54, 6.98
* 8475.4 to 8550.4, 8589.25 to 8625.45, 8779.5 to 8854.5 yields -0.04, 7.11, 6.93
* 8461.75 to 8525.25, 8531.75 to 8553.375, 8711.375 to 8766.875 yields 0.12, 7.34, 7.04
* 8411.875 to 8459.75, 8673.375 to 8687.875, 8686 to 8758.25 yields 0.01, 7.57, 7.05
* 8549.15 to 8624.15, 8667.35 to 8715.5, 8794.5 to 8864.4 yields 0.01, 7.25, 6.89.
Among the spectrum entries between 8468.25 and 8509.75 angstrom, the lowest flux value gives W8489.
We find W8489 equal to 6.836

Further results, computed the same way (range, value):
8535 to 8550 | 5.916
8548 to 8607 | 6.144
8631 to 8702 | 5.966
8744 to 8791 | 6.948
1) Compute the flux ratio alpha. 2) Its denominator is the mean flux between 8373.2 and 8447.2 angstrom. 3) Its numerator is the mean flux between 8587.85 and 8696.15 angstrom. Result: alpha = 0.93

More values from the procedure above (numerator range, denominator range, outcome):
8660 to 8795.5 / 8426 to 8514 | 0.94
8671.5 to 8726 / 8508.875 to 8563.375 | 1.01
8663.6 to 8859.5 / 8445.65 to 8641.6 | 0.96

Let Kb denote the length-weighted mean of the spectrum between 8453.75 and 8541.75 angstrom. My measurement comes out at 7.3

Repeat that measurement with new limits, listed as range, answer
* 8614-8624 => 7.28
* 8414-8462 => 7.57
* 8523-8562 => 6.83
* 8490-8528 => 7.26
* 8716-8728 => 7.08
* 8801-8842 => 6.85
